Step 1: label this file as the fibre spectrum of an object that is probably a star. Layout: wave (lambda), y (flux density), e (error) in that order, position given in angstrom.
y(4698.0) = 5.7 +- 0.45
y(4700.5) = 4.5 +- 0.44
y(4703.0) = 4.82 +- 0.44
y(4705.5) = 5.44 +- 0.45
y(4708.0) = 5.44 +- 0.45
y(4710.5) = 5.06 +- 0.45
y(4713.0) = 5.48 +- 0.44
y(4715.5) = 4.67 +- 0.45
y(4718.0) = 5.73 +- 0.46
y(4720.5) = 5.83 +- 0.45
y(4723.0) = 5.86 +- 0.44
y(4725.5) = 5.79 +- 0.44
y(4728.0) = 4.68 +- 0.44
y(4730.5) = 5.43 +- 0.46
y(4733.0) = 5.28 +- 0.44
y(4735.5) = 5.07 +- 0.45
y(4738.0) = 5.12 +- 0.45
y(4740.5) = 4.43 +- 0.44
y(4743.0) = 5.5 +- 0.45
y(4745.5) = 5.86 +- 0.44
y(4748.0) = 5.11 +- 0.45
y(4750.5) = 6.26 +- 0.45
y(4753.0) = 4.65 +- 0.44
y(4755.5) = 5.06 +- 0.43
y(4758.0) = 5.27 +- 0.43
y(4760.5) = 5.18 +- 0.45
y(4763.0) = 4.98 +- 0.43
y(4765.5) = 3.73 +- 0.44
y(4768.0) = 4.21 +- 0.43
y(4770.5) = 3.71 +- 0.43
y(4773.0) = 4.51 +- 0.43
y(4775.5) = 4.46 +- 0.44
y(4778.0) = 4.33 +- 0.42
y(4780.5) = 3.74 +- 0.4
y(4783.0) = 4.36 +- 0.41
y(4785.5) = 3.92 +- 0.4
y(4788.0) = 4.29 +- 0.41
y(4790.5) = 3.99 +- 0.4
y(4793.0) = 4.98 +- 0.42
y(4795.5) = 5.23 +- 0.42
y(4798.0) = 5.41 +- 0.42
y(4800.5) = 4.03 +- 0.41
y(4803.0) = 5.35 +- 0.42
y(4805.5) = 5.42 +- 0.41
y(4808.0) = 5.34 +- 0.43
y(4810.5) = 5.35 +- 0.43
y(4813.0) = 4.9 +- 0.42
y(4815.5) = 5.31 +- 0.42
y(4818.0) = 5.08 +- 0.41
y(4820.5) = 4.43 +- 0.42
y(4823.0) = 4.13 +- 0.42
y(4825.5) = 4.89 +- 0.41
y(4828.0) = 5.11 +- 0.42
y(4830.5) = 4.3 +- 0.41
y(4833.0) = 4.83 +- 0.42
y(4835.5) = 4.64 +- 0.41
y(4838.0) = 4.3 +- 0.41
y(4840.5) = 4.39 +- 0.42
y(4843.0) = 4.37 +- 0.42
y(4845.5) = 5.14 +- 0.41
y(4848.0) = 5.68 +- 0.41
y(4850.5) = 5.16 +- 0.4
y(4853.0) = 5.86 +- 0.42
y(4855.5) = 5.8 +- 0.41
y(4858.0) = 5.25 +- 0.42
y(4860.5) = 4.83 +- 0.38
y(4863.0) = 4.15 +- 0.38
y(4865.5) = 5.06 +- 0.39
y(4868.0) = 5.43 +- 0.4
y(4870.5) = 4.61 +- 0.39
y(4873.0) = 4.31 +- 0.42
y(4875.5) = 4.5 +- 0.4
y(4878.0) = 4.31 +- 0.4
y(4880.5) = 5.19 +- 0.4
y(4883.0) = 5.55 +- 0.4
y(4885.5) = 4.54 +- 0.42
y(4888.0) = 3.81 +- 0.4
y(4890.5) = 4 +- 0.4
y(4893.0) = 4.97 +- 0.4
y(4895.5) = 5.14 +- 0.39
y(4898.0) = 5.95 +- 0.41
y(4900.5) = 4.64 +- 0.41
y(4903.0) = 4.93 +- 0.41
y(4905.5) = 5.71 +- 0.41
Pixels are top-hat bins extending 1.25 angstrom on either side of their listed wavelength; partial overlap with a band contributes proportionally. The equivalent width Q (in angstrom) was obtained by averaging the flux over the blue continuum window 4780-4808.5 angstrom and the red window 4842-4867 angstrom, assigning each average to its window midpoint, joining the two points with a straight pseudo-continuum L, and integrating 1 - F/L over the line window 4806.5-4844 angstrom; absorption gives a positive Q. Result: 1.1 angstrom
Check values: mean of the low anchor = 4.68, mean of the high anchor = 5.14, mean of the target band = 4.76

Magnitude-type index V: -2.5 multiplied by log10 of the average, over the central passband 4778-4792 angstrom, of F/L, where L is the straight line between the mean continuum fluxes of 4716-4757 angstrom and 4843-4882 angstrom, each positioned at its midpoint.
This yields 0.26 mag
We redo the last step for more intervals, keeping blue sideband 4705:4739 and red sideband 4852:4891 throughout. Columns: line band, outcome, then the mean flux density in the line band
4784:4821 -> 0.043 mag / 4.87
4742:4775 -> 0.068 mag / 4.91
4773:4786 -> 0.219 mag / 4.21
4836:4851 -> 0.026 mag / 4.81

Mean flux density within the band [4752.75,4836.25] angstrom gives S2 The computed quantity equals 4.68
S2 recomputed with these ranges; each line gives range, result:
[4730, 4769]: 5.07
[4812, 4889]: 4.84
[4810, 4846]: 4.72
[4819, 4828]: 4.59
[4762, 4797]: 4.32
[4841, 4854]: 5.18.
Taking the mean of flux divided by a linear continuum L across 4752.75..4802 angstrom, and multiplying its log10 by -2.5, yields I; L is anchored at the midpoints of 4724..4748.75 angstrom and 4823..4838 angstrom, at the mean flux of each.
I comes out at 0.111 mag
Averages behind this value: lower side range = 5.24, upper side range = 4.66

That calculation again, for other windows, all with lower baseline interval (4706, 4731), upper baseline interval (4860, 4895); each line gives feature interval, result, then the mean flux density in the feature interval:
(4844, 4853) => -0.12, 5.37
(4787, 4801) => 0.08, 4.7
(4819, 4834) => 0.06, 4.62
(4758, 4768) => 0.12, 4.66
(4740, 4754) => -0.02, 5.36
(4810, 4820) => -0.03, 5.09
